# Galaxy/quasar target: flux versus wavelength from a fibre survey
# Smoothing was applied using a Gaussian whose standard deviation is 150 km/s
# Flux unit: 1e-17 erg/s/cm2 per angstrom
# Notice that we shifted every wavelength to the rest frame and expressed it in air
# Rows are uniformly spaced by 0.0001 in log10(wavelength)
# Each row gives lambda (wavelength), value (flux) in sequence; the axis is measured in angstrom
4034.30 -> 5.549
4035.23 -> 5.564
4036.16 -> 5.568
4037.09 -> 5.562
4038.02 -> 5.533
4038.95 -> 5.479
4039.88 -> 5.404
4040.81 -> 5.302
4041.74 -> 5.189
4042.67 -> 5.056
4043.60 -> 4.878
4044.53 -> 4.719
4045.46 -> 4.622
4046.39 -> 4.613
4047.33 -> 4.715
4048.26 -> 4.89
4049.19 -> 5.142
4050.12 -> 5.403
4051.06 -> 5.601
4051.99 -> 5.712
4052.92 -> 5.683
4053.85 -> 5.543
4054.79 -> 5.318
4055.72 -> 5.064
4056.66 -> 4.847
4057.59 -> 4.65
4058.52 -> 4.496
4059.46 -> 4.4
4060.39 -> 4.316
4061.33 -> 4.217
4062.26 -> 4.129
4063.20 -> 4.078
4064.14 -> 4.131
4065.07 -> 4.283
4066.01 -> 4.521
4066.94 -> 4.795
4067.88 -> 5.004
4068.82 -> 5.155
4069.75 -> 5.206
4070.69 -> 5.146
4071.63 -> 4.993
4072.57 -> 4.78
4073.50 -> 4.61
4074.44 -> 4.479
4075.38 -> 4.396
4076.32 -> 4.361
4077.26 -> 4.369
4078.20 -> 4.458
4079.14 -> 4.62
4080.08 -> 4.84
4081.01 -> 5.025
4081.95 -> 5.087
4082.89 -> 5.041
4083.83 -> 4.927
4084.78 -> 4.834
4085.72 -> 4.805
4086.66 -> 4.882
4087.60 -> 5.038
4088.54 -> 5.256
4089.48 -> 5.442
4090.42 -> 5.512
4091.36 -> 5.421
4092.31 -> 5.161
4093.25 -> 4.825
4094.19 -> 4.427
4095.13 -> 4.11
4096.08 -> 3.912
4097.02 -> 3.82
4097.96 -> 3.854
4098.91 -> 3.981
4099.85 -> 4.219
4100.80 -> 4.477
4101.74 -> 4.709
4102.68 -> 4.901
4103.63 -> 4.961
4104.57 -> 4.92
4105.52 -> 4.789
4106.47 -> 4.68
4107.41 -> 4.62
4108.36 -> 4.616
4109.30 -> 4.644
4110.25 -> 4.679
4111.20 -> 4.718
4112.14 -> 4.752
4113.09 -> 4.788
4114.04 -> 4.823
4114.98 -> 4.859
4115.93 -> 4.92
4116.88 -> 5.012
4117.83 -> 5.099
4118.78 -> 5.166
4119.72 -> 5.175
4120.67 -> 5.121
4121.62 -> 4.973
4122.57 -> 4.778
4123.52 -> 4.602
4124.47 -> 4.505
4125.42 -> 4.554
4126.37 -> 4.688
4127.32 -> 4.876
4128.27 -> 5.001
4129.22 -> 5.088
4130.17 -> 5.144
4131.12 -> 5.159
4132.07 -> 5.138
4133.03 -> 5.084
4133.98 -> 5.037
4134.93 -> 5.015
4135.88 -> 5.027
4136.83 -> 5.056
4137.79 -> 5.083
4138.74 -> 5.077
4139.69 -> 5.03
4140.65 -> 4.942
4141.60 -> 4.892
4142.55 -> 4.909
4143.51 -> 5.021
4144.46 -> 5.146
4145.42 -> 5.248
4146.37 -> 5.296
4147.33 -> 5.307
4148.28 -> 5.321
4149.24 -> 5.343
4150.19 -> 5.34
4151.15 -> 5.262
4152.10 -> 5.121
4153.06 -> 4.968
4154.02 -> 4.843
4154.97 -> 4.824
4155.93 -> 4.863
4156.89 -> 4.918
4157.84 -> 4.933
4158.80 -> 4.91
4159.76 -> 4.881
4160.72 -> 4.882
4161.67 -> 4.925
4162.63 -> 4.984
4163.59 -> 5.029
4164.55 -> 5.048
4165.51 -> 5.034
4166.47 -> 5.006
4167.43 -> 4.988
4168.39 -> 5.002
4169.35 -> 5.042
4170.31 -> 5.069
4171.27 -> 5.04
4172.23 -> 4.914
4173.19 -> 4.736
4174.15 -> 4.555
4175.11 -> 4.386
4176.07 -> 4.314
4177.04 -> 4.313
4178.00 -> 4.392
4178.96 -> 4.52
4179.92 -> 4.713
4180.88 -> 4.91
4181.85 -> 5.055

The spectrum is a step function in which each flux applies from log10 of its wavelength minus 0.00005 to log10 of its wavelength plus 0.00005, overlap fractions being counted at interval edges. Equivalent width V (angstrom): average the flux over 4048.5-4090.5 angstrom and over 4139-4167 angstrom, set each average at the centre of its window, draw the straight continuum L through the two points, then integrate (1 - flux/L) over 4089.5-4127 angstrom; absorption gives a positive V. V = 1.7 angstrom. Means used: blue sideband 4.85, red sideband 5.04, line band 4.72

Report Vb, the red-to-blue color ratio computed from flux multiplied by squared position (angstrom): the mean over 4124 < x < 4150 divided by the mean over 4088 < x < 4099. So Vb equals 1.10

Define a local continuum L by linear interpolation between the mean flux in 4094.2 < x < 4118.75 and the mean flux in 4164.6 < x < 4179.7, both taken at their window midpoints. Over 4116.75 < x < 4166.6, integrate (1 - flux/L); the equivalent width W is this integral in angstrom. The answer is -3.47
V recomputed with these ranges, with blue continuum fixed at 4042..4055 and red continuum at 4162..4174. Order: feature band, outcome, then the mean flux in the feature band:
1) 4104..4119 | 0.70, 4.81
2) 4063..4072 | 0.63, 4.75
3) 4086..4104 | 1.40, 4.68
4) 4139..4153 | -0.40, 5.15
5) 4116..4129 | 0.37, 4.89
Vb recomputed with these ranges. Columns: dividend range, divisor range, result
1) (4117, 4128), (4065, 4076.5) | 1.05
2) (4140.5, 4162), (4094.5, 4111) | 1.16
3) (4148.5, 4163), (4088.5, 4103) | 1.12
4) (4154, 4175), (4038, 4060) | 1.02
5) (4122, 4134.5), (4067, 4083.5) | 1.05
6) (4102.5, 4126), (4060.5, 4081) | 1.07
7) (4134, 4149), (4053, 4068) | 1.14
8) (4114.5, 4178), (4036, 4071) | 1.05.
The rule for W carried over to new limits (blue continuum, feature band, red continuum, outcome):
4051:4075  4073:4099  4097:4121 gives 0.3 angstrom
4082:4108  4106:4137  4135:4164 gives 0.0 angstrom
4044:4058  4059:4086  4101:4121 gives 1.9 angstrom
